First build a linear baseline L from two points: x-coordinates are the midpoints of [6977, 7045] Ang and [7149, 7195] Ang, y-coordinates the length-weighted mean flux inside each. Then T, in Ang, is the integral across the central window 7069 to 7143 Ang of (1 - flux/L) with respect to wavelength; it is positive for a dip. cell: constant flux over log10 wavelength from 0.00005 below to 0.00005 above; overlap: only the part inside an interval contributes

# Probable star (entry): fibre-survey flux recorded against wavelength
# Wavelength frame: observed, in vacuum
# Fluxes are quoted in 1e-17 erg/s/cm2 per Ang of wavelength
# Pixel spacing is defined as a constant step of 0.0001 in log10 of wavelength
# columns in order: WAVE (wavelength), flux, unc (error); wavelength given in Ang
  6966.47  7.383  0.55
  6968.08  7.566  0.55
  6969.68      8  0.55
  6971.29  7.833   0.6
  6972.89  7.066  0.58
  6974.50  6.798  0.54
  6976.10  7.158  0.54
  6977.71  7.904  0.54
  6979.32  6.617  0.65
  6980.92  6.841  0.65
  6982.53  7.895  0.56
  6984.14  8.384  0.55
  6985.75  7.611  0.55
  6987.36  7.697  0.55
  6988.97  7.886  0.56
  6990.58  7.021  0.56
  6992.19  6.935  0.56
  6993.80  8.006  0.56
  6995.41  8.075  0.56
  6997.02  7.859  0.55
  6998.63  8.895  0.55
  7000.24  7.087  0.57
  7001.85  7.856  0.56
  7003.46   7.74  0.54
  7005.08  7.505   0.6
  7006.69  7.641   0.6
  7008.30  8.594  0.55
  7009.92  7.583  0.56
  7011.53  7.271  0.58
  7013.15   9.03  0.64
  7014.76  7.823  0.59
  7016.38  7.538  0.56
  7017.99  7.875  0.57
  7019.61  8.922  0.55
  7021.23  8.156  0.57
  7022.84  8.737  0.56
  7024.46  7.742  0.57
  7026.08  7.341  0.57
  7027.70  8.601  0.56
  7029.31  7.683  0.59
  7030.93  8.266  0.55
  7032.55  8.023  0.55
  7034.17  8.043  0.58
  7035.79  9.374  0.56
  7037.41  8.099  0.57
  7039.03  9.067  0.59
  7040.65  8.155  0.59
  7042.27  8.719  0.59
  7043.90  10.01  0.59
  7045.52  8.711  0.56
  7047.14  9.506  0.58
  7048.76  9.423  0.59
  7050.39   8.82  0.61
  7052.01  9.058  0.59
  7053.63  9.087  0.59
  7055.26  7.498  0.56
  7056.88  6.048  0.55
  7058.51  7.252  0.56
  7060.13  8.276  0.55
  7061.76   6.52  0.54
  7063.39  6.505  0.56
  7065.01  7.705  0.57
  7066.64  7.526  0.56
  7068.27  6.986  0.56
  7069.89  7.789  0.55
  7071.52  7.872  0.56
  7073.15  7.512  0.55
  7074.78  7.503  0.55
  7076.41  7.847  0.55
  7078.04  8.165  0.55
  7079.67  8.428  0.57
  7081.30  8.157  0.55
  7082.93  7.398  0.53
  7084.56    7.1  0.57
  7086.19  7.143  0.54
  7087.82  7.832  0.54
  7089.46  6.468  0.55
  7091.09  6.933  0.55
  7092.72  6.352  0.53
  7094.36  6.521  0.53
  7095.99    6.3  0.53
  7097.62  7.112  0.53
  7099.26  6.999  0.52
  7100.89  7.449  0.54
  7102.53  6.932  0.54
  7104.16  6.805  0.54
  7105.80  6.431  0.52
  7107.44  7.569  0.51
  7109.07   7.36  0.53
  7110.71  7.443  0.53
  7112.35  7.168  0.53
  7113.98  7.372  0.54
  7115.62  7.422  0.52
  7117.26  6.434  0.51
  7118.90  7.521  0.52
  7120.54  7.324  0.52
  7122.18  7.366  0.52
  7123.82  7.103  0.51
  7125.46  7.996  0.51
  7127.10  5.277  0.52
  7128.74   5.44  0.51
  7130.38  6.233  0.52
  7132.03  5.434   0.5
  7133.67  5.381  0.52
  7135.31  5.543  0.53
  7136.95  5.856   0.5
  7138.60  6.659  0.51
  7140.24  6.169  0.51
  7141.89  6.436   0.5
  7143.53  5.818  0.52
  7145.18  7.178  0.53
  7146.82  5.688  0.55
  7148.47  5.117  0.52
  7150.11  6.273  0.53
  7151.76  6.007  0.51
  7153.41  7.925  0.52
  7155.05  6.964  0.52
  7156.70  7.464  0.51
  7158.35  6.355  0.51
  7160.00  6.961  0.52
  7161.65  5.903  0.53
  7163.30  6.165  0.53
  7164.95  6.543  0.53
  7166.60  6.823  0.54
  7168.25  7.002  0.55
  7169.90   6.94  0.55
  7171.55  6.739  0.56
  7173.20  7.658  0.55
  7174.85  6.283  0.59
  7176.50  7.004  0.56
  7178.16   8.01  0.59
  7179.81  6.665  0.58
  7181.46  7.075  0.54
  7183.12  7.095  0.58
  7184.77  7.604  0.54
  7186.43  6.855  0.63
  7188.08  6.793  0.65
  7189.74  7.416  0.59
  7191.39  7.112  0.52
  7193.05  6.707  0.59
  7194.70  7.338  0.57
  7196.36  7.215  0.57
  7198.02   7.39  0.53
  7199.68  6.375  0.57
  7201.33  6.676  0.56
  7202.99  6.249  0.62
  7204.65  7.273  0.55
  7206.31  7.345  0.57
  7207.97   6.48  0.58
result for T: 4.0 Ang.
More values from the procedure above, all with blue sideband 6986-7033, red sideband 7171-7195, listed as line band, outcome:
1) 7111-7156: 5.1 Ang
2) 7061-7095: 1.0 Ang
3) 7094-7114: 1.1 Ang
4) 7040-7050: -1.7 Ang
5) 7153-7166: 0.8 Ang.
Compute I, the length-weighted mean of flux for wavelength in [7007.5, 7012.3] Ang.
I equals 7.82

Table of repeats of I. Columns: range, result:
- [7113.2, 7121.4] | 7.21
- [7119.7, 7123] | 7.34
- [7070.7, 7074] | 7.68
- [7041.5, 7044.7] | 9.35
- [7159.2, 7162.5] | 6.42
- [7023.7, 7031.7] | 7.93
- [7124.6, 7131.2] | 6.25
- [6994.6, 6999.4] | 8.28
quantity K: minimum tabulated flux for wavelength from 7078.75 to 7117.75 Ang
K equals 6.3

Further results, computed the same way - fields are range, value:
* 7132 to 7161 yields 5.117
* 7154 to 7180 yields 5.903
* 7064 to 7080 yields 6.986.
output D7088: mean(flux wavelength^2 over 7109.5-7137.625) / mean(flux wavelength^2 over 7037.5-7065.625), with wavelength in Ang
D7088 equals 0.8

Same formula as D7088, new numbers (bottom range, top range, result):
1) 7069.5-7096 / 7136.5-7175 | 0.90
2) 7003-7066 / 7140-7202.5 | 0.87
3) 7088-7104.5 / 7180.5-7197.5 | 1.07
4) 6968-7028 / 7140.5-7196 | 0.92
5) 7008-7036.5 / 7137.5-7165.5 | 0.82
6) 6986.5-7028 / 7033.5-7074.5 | 1.04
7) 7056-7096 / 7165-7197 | 1.00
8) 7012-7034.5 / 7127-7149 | 0.75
